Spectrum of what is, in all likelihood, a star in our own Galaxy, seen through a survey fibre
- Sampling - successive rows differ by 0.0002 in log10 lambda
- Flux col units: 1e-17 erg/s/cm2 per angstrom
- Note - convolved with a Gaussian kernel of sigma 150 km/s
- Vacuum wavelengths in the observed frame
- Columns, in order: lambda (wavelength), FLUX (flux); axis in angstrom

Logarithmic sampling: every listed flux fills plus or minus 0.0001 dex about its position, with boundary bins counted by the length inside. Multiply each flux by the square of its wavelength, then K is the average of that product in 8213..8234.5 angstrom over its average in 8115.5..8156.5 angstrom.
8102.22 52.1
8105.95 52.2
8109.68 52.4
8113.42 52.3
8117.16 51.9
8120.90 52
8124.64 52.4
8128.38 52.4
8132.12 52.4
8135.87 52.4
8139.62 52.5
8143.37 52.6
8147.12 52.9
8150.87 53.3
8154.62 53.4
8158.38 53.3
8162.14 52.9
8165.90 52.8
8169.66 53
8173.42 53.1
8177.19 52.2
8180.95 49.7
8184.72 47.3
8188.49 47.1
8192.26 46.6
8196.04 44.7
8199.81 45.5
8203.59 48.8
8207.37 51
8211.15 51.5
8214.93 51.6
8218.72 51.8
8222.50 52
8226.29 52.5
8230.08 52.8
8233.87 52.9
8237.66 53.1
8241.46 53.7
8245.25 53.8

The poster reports 1.01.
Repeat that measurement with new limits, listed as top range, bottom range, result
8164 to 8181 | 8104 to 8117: 1.02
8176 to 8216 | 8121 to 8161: 0.93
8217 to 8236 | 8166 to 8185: 1.03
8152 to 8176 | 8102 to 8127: 1.03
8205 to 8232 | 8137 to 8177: 0.99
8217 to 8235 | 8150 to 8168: 1.00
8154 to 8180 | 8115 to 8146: 1.02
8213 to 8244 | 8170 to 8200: 1.09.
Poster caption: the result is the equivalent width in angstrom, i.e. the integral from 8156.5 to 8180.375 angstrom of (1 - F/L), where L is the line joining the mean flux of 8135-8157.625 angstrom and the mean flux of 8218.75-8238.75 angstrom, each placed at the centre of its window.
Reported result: 0.0 angstrom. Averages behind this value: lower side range 52.9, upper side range 52.6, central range 52.7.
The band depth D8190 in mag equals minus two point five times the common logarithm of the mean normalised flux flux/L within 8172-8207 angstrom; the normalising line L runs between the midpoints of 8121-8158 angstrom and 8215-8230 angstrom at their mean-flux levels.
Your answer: 0.09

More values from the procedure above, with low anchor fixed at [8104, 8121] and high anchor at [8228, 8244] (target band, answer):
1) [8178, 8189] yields 0.09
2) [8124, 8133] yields 0.00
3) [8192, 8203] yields 0.16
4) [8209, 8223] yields 0.03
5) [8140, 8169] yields -0.01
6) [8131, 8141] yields 0.00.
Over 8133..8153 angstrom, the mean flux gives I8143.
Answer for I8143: 52.7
